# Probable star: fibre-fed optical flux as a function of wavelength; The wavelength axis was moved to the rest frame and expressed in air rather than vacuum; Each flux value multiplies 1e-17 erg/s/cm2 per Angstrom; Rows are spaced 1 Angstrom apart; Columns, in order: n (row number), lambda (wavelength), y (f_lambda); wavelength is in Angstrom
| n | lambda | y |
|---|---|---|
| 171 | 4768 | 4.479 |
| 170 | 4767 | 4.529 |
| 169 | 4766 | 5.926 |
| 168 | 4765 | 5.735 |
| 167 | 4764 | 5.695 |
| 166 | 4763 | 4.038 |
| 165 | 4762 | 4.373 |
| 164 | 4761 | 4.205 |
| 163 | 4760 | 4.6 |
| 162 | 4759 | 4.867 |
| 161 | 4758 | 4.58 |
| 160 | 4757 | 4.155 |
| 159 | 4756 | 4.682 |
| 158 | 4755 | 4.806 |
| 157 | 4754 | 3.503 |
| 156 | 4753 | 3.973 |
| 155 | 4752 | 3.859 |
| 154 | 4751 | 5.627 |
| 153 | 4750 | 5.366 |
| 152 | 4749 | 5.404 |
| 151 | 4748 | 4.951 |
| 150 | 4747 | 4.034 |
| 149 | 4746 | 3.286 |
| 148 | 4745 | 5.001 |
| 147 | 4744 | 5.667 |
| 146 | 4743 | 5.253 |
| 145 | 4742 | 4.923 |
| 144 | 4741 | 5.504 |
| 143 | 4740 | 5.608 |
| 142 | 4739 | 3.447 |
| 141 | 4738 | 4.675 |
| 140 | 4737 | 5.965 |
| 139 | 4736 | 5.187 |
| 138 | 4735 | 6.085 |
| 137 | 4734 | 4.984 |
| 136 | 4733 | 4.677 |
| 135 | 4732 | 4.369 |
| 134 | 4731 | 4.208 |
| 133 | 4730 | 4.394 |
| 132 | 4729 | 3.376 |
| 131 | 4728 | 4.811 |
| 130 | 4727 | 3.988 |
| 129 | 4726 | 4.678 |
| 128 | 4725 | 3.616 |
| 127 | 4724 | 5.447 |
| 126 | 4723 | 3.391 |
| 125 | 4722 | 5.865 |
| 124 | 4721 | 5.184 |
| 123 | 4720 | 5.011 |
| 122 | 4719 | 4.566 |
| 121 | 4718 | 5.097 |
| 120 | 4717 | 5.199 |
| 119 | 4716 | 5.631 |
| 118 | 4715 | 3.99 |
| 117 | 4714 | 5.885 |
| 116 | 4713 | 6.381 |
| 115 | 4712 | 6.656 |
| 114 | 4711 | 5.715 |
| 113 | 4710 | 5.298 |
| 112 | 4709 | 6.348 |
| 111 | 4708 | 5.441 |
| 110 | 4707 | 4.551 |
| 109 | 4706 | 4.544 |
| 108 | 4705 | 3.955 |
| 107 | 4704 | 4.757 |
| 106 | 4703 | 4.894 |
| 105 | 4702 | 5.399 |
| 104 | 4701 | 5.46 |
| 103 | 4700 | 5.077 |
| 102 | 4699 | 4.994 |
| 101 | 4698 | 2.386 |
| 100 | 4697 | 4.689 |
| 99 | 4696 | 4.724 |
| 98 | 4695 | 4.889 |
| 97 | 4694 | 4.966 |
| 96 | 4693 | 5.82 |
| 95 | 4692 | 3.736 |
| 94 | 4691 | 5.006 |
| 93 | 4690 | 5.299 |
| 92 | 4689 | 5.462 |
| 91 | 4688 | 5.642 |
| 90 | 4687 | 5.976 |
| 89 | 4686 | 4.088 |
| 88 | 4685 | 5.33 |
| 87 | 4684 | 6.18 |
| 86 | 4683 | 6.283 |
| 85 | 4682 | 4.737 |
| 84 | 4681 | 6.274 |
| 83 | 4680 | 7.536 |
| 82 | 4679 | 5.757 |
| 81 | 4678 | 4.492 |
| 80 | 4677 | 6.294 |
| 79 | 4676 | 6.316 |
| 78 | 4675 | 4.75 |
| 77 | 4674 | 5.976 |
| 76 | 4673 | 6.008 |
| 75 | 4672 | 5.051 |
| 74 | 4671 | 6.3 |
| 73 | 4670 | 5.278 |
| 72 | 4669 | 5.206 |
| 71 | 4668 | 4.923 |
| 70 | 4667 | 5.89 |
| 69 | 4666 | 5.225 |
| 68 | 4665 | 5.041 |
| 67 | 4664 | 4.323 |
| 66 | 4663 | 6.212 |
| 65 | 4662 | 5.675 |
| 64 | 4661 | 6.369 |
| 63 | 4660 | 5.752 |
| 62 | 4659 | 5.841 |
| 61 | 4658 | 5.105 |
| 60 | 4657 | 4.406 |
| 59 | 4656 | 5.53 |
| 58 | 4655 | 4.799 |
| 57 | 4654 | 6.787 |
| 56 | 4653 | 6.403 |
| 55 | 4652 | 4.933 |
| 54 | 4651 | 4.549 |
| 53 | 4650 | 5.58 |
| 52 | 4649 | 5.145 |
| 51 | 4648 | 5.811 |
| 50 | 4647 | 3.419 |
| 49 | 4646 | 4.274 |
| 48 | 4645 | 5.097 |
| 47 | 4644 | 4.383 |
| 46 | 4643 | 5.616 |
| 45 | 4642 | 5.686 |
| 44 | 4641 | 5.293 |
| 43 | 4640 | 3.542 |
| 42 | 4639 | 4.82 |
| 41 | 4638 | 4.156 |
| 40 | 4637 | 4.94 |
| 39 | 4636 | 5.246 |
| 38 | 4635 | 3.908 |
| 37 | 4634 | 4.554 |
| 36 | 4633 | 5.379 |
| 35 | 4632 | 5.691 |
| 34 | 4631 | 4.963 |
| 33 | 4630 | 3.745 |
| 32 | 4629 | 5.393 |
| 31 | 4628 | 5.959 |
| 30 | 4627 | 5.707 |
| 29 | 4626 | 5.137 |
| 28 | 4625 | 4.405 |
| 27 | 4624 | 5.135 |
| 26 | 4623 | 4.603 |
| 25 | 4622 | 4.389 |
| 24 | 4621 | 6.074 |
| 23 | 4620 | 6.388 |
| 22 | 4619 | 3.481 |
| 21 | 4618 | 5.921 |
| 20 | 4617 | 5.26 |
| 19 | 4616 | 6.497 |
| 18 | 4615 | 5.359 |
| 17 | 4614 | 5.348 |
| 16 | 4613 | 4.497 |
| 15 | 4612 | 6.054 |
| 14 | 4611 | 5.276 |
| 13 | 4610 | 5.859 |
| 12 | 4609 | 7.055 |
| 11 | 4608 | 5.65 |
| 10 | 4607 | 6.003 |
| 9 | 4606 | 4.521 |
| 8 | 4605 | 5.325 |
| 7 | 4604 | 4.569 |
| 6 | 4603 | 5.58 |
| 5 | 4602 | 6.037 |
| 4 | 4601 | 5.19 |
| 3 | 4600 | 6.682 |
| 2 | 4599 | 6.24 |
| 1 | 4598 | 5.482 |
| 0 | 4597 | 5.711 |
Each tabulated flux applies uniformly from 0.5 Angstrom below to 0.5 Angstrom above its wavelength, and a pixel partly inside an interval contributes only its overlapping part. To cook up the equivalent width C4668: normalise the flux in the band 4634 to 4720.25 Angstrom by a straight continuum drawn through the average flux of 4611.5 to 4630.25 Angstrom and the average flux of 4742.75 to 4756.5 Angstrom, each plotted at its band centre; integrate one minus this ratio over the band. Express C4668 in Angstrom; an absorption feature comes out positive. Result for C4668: -4.2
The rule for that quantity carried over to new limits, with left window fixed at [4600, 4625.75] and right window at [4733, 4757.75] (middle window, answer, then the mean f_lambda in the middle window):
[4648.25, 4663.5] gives -0.96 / 5.54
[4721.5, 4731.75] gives 1.11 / 4.38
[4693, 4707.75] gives 0.90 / 4.72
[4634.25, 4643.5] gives 0.86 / 4.79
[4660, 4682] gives -2.11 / 5.64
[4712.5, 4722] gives -0.58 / 5.25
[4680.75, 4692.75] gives -0.58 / 5.32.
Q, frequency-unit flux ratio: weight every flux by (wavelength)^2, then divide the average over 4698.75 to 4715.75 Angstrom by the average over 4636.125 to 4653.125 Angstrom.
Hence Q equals 1.1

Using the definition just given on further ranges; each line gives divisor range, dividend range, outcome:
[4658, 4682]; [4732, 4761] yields 0.88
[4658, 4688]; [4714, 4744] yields 0.88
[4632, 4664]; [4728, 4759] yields 0.96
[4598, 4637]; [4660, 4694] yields 1.06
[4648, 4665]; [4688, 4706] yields 0.90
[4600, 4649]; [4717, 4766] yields 0.97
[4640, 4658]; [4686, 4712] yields 1.00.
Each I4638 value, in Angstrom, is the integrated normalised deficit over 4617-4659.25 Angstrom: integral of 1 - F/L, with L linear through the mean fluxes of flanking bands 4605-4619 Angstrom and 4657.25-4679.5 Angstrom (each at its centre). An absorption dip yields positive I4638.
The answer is 3.7 Angstrom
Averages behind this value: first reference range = 5.55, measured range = 5.05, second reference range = 5.52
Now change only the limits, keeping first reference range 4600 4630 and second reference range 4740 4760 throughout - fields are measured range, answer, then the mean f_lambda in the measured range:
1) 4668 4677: -0.9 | 5.61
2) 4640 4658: 0.4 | 5.11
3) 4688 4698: 0.3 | 4.86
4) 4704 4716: -1.0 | 5.33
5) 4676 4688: -1.6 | 5.74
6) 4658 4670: -0.7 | 5.47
